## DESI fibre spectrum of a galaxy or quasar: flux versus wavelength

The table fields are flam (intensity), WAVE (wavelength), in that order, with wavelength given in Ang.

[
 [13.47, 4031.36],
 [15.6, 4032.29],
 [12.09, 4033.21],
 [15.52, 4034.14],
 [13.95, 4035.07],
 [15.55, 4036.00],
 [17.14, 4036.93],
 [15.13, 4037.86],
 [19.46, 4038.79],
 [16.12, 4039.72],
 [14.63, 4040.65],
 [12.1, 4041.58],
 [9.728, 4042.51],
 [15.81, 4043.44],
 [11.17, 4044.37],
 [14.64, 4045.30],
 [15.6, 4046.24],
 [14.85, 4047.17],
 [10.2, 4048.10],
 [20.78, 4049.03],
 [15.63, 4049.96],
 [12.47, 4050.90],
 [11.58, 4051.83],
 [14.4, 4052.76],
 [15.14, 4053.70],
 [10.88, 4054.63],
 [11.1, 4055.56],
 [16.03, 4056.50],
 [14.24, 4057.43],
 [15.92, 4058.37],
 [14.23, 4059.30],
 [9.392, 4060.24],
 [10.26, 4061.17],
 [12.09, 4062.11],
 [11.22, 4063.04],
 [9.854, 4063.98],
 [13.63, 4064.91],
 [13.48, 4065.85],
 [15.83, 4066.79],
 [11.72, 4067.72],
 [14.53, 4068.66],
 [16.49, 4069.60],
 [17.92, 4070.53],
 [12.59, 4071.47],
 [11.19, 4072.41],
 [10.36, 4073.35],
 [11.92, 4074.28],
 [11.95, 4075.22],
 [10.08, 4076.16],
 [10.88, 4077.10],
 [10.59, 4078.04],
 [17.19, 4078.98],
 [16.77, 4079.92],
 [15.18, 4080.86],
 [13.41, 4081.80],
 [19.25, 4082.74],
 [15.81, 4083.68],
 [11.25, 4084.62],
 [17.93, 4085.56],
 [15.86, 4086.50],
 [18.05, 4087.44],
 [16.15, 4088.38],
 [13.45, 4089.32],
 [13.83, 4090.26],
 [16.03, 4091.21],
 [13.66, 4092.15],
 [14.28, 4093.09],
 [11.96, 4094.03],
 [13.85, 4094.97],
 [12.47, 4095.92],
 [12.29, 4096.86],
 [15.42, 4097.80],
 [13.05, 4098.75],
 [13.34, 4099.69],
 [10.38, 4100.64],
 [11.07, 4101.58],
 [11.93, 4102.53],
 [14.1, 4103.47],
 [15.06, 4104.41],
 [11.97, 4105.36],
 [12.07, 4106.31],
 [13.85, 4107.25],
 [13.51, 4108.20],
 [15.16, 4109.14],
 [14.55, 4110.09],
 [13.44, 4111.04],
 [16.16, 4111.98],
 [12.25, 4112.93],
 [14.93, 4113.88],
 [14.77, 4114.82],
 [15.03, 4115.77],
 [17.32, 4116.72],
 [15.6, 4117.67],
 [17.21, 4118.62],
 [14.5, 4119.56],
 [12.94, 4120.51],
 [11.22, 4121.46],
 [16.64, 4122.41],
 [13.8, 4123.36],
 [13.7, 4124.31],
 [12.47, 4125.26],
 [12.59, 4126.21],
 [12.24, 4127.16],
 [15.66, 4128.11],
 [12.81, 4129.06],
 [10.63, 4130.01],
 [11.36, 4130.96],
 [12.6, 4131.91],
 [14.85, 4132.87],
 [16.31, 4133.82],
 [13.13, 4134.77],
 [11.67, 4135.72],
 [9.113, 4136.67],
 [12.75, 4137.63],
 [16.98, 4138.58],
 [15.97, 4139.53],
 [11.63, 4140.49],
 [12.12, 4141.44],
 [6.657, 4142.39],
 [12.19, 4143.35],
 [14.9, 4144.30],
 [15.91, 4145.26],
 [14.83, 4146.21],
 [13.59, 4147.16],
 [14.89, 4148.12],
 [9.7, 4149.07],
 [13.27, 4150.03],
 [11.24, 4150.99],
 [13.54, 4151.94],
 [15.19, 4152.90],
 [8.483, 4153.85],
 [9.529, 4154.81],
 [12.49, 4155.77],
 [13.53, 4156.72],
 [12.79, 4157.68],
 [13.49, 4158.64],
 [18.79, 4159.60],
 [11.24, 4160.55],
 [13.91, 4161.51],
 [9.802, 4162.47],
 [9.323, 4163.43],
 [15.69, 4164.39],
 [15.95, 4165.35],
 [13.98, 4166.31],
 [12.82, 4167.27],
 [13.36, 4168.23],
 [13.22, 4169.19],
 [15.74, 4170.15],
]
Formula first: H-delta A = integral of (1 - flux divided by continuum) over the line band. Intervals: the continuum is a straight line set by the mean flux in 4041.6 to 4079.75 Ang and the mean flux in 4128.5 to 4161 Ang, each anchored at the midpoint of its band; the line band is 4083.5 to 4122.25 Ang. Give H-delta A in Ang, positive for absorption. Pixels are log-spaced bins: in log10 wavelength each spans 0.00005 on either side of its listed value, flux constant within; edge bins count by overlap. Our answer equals -3.1 Ang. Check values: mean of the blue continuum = 13.2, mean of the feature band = 14.1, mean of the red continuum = 12.9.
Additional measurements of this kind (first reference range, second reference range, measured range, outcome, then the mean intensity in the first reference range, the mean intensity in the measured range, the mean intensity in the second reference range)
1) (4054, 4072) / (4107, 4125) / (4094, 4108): 1.3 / 13.2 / 12.9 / 14.5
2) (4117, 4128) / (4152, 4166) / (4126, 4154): 1.1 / 14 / 13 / 12.9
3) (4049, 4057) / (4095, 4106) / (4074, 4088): -1.3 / 13.9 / 14.5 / 12.8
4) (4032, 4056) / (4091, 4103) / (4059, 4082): 1.2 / 14.3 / 12.9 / 13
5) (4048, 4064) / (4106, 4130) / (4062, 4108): 0.1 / 13.2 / 13.6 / 14.1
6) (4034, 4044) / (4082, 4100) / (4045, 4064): 1.8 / 15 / 13.4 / 14.6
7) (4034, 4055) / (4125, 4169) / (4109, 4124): -1.4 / 14.5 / 14.7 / 13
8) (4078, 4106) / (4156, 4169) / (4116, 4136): 0.0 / 14.2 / 13.8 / 13.4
